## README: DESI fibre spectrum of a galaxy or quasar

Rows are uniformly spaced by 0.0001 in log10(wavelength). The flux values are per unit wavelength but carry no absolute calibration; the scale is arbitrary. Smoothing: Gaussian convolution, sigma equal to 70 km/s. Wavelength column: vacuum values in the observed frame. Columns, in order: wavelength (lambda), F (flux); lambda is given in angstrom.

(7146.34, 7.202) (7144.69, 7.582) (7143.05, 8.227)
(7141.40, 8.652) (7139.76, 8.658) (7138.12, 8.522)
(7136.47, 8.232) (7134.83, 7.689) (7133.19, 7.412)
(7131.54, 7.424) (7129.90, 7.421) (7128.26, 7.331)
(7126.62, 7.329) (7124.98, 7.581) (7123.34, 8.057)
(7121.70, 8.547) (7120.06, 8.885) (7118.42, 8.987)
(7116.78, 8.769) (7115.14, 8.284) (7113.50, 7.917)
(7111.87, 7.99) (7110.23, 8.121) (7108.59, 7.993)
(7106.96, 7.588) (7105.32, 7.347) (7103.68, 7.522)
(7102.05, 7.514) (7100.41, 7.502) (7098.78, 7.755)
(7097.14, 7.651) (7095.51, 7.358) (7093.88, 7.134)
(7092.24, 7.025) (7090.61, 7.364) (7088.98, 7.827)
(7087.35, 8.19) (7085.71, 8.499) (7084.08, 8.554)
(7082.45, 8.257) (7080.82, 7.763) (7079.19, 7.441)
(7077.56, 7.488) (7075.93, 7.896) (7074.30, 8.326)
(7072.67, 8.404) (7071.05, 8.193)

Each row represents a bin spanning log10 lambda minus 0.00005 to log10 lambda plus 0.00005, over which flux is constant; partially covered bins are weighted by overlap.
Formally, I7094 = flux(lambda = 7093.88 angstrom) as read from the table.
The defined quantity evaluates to 7.134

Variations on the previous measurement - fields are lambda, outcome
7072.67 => 8.404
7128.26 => 7.331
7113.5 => 7.917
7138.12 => 8.522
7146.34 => 7.202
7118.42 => 8.987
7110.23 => 8.121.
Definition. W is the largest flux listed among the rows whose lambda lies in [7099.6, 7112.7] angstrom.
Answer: 8.121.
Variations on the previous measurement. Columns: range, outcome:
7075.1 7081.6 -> 7.896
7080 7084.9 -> 8.554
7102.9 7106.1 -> 7.522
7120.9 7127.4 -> 8.547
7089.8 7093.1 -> 7.364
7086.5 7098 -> 8.19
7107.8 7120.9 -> 8.987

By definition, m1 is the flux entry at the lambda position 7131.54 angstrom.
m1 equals 7.424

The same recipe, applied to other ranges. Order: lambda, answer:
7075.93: 7.896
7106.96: 7.588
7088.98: 7.827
